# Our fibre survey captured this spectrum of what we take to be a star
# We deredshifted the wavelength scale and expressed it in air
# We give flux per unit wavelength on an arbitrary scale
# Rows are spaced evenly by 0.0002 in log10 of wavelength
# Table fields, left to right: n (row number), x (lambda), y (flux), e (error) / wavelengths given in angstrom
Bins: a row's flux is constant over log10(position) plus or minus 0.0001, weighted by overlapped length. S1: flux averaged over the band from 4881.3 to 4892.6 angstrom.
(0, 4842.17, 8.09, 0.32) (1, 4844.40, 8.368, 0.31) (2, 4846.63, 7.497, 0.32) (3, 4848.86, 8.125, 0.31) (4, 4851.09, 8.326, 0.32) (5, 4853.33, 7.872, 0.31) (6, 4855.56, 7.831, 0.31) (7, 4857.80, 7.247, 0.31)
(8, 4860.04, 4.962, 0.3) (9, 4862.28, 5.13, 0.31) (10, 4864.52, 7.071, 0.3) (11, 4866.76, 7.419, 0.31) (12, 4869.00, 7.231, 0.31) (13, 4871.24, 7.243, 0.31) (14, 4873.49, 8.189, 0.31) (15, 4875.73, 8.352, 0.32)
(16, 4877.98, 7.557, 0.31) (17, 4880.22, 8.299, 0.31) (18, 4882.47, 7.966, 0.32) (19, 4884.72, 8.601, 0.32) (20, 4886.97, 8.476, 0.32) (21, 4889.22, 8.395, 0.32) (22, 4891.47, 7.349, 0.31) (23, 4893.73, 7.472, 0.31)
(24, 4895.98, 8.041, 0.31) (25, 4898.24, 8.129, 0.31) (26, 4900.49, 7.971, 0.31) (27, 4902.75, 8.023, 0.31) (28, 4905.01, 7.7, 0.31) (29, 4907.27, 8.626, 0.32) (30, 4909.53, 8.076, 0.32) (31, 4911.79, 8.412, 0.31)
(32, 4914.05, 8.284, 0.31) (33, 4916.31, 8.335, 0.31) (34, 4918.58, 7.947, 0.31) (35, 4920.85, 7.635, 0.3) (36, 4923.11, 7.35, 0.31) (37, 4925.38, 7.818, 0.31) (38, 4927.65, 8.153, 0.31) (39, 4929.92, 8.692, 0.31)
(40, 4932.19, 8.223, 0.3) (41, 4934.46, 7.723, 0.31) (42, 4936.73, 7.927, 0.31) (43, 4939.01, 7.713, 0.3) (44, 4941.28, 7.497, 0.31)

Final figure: 8.16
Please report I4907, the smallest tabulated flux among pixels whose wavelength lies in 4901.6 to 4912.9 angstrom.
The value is 7.7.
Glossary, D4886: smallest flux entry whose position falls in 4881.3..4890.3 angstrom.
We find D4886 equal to 7.966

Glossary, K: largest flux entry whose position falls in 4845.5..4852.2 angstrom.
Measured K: 8.326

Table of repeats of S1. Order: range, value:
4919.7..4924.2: 7.5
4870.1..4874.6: 7.71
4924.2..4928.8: 7.98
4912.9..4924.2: 7.92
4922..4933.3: 8.05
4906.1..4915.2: 8.35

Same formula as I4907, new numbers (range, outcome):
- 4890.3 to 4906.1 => 7.349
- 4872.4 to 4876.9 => 8.189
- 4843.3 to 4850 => 7.497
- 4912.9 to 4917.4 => 8.284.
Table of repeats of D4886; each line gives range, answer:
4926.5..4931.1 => 8.153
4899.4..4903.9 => 7.971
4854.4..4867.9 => 4.962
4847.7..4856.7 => 7.831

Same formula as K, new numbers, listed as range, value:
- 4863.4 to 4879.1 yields 8.352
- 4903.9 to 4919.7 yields 8.626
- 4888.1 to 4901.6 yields 8.395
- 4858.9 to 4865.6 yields 7.071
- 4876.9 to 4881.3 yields 8.299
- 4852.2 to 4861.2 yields 7.872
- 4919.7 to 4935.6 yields 8.692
